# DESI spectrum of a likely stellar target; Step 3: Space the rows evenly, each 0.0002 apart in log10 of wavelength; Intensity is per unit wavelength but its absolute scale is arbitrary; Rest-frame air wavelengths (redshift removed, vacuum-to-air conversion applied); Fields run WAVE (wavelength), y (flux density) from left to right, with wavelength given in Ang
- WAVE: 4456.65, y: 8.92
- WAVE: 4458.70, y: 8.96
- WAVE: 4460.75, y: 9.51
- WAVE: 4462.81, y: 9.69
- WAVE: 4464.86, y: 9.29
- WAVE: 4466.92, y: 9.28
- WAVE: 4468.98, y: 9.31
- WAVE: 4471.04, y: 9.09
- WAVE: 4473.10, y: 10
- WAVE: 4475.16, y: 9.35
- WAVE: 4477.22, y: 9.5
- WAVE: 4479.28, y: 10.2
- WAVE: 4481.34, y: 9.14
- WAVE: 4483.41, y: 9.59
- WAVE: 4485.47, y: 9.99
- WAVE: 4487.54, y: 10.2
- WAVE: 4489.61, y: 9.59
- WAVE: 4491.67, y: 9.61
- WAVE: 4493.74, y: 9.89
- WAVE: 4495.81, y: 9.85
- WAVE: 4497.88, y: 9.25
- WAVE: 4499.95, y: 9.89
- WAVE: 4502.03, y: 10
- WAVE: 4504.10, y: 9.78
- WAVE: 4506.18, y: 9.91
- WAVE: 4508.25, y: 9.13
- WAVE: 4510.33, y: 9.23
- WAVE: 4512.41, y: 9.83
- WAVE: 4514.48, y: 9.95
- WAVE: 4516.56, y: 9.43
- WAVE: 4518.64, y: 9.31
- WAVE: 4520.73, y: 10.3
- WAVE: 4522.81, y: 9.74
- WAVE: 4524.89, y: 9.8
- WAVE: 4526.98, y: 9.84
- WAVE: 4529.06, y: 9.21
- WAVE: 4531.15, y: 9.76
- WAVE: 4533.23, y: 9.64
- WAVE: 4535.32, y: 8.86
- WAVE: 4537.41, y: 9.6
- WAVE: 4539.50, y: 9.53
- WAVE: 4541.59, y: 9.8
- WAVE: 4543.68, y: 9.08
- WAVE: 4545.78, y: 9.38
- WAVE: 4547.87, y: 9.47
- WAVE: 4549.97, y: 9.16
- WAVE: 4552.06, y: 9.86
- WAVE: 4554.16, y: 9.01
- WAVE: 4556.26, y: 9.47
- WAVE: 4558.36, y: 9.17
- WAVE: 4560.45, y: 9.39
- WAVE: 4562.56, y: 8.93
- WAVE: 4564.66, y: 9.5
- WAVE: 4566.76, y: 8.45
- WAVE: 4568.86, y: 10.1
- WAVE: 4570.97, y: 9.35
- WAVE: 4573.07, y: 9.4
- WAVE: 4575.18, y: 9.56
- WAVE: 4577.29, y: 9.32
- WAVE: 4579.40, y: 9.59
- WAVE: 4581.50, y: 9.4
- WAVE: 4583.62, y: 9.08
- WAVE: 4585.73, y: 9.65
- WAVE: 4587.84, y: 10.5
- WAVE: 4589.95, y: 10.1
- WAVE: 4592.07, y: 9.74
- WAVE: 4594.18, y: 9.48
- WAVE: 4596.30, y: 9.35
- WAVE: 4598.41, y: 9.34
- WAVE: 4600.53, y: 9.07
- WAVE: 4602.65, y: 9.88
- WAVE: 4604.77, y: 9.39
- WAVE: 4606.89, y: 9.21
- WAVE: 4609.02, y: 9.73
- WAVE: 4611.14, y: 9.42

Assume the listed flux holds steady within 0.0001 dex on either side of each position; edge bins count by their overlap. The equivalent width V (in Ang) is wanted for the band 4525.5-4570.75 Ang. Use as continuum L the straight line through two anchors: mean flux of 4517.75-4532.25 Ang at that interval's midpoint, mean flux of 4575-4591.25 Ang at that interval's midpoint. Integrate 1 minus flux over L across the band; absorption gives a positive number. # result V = 1.38 Ang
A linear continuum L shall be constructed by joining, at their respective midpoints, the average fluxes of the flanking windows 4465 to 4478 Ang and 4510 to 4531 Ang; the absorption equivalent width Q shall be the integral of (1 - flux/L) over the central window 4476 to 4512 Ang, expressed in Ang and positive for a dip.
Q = -0.60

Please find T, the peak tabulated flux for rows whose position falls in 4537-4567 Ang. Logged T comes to 9.86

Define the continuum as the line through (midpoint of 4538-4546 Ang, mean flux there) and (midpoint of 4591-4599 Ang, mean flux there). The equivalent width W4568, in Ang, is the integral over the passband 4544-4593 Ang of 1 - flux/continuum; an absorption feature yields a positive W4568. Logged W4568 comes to 0.10 Ang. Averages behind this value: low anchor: 9.46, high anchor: 9.49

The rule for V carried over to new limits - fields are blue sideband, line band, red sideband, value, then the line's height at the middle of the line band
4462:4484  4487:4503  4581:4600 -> -0.4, 9.51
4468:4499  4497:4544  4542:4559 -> -0.7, 9.48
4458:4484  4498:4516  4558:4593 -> -0.4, 9.47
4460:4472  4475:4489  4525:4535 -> -0.5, 9.41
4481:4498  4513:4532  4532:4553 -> -0.3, 9.55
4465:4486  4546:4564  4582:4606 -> 0.5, 9.57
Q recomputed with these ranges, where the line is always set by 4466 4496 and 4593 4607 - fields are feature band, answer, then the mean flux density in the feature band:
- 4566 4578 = 0.1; 9.38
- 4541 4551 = 0.2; 9.35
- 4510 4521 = -0.1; 9.66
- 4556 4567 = 0.4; 9.18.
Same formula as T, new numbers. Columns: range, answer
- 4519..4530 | 10.3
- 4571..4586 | 9.65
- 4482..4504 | 10.2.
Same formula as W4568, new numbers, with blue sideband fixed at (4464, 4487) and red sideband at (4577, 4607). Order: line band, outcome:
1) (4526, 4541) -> 0.1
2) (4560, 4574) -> 0.4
